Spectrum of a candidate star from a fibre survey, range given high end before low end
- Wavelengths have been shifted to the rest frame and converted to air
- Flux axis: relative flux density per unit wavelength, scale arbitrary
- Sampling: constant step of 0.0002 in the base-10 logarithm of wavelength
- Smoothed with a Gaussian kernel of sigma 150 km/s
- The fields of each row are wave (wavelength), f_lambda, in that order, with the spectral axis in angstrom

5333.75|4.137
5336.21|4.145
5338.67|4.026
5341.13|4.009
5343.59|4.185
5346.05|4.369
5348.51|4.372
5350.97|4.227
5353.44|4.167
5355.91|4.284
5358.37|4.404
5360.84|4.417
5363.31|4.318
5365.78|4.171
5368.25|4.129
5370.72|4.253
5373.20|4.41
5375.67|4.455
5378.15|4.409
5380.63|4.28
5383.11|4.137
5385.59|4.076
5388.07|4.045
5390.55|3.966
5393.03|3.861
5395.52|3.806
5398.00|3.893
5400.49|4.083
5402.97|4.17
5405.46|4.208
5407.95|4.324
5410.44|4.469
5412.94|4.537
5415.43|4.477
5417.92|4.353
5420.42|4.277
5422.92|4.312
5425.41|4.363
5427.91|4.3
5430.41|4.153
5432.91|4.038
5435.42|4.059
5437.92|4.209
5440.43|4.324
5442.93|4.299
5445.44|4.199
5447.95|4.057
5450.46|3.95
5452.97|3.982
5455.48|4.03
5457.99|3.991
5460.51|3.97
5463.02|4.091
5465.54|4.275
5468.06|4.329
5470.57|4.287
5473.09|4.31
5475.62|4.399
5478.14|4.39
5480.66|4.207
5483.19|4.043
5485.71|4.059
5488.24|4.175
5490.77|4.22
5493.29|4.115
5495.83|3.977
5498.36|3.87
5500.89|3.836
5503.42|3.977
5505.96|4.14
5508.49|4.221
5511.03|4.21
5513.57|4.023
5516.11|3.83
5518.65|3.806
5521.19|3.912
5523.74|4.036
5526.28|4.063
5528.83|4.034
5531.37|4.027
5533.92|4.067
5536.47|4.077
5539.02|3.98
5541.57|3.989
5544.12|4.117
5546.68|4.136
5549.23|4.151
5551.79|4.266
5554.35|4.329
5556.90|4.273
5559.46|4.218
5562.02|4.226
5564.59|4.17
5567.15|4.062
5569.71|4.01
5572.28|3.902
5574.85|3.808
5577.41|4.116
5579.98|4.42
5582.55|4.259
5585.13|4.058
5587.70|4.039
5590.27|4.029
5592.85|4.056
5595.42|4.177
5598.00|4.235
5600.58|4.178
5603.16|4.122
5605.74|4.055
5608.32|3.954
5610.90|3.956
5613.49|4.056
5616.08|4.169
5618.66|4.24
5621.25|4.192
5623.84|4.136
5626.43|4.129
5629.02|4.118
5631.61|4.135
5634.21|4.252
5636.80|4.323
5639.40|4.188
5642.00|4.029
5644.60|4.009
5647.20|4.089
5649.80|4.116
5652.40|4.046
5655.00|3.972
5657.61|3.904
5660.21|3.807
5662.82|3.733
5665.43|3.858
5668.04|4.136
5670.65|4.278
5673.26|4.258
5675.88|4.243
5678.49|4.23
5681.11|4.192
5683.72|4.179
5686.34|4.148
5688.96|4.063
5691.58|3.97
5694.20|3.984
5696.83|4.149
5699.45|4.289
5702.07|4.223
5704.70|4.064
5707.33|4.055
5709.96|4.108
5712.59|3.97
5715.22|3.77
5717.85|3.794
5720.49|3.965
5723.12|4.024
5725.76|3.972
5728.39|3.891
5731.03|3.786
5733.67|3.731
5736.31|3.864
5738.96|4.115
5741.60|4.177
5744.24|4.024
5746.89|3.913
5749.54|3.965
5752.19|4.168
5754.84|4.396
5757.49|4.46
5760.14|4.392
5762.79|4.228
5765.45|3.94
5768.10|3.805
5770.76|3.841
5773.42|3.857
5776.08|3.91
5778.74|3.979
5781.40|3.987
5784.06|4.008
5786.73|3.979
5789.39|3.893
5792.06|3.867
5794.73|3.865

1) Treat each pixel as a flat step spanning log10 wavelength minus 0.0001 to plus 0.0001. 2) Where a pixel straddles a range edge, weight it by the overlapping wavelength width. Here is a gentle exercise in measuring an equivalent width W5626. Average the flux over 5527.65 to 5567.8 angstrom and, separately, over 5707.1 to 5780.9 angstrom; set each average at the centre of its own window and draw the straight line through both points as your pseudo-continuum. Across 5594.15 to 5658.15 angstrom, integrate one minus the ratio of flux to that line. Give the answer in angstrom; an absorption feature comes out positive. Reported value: -0.5 angstrom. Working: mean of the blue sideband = 4.13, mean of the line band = 4.11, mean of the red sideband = 4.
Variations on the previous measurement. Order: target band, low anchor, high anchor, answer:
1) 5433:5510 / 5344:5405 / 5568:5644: 0.6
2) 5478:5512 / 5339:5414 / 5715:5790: 0.4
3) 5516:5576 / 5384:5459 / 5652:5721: 0.6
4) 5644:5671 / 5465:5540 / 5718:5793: 0.4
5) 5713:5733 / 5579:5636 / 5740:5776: 1.0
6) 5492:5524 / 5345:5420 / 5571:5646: 1.3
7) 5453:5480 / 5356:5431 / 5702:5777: -0.1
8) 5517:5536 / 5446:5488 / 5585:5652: 0.7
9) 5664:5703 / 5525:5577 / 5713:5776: -1.1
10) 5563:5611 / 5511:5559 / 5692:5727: -0.4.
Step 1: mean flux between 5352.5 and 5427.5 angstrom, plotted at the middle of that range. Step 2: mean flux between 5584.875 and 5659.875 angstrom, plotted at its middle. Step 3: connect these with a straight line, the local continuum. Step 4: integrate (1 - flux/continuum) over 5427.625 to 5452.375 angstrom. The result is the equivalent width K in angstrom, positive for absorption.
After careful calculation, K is 0.34 angstrom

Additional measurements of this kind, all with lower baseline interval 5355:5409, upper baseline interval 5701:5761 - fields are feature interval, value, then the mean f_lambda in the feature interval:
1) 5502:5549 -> 1.0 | 4.04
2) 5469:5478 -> -0.4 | 4.34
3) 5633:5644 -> -0.3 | 4.18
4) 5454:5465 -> 0.3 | 4.04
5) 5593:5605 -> -0.2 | 4.16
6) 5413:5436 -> -0.6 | 4.28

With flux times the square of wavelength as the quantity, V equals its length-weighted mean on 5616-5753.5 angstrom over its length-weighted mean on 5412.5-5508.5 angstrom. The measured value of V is 1.05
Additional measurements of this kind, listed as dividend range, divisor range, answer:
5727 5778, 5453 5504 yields 1.08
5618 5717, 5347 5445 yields 1.07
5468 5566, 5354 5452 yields 1.02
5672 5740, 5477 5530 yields 1.07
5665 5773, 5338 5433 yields 1.08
